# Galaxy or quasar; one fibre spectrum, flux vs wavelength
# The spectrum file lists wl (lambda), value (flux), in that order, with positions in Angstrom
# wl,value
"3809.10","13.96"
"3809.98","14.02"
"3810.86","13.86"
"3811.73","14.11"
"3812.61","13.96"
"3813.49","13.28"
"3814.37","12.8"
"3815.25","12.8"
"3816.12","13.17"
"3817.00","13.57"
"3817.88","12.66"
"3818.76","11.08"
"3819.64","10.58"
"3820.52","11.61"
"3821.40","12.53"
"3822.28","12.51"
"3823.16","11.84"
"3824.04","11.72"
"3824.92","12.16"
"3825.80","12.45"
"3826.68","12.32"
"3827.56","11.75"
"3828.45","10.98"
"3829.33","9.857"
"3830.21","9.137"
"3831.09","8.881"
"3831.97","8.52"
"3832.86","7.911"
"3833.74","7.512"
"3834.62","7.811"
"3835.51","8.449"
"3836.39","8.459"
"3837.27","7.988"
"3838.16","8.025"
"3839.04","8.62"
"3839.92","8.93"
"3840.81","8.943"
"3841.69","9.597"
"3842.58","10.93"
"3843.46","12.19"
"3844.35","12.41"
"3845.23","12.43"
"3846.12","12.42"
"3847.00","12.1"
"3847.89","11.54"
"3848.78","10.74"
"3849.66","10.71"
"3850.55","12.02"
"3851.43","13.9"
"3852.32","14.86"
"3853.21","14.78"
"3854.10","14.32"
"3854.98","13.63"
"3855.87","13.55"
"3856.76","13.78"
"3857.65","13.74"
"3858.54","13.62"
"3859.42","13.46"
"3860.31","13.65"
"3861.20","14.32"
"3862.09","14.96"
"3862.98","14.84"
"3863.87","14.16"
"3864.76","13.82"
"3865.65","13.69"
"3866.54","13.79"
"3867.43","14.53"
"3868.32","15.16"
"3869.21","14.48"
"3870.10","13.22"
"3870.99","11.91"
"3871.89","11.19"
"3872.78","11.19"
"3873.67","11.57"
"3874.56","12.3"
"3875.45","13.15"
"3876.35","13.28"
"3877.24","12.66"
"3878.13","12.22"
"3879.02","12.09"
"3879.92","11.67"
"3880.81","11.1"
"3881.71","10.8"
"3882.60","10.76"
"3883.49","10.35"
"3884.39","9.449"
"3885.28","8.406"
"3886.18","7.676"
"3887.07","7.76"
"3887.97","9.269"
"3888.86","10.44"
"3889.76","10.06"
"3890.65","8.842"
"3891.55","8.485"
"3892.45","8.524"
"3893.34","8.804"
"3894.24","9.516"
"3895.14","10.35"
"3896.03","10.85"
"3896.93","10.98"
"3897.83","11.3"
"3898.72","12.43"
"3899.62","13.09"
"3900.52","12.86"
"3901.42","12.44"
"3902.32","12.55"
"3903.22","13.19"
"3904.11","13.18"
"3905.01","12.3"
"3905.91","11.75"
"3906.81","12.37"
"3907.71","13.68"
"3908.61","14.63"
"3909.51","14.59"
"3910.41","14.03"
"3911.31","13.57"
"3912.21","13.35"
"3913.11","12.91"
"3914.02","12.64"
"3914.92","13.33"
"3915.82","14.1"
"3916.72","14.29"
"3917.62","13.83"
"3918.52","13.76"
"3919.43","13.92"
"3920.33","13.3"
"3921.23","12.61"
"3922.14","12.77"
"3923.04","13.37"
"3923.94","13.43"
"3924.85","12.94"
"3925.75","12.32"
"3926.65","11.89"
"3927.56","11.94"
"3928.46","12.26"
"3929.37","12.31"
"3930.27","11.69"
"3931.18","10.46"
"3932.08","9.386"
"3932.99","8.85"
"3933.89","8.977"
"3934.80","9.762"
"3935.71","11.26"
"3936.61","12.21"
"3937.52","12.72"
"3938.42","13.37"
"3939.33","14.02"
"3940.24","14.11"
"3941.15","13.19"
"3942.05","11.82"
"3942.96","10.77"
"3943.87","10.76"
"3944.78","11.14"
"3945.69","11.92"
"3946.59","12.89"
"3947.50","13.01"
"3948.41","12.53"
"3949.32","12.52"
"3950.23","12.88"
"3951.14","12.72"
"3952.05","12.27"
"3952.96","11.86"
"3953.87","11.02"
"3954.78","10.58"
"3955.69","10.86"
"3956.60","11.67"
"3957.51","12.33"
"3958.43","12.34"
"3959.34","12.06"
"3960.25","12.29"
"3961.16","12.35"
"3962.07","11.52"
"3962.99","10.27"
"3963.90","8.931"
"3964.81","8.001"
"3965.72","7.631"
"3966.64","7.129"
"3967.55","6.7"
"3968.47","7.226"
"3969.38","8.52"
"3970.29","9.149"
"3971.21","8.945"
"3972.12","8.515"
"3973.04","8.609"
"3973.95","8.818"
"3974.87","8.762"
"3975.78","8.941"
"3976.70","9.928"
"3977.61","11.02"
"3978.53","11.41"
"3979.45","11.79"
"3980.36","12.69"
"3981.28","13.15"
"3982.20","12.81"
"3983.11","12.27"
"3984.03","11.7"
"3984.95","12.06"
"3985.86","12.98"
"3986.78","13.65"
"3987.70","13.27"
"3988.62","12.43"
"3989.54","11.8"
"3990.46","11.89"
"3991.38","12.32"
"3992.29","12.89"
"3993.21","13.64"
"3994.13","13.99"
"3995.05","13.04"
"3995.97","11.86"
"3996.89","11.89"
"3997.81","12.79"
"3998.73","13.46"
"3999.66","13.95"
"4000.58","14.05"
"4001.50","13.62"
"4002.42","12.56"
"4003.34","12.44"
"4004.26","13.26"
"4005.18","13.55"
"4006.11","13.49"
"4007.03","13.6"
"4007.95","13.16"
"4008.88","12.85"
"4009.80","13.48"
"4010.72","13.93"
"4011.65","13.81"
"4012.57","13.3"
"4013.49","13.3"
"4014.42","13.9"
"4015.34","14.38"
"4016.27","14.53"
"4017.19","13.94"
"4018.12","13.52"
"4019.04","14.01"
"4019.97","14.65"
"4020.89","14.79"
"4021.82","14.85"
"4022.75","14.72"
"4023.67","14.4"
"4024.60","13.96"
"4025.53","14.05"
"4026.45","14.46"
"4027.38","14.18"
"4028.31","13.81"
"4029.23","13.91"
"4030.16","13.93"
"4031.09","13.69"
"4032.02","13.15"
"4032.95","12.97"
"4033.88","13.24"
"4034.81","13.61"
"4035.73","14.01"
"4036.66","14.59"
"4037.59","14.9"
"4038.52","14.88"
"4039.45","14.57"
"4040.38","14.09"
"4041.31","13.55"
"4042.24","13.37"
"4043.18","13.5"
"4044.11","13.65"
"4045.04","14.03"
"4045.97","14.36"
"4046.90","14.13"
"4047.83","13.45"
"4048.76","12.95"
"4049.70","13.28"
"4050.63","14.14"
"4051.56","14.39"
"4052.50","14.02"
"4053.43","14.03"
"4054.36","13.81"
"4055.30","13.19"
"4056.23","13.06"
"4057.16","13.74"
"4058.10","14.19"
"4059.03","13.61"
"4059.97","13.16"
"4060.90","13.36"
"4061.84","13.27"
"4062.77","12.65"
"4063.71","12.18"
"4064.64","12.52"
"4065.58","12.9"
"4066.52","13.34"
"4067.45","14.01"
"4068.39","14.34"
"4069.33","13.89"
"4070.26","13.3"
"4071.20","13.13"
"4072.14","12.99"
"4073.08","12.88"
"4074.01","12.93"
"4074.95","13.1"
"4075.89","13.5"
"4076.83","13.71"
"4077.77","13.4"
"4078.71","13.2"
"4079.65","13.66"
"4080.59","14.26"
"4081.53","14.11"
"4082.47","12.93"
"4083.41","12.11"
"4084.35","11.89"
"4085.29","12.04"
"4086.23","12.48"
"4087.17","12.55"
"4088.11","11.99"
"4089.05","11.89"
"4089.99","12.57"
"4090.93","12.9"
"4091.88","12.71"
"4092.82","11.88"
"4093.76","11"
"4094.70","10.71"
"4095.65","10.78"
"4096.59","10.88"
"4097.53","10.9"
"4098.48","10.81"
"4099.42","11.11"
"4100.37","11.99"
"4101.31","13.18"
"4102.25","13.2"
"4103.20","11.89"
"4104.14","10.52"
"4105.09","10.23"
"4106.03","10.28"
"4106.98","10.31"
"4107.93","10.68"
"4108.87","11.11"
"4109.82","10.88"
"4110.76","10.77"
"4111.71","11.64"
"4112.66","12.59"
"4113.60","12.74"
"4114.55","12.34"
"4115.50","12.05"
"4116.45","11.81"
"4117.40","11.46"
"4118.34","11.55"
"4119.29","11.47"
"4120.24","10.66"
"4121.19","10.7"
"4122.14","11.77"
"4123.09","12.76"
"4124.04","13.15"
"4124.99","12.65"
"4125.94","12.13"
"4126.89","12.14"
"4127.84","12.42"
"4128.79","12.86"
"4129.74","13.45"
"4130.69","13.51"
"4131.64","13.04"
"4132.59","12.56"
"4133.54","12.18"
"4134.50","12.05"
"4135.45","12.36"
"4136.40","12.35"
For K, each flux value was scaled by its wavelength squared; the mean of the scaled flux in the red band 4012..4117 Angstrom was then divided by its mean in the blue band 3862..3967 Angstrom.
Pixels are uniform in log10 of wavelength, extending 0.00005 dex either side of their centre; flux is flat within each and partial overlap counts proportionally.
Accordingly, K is 1.18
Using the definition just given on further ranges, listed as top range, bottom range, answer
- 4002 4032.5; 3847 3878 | 1.12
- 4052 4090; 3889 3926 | 1.16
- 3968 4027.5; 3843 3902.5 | 1.11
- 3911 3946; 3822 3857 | 1.17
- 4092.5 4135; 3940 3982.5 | 1.17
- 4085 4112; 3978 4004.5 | 0.95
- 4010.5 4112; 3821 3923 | 1.22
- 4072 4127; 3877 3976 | 1.15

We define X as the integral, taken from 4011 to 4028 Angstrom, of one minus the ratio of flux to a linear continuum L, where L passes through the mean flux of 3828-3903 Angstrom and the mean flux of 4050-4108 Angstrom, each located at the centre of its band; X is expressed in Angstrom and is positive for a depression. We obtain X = -2.5 Angstrom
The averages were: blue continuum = 11.4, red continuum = 12.7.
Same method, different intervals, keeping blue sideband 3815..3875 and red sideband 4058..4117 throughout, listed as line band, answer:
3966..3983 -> 3.4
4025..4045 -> -2.7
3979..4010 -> -1.8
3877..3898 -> 3.4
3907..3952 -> -1.8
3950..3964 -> 0.5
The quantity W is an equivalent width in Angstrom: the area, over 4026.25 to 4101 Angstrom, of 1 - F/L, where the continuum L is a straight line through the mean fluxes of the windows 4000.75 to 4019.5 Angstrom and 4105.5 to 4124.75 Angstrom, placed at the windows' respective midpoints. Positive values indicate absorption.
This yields -3.8 Angstrom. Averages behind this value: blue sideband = 13.5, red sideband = 11.5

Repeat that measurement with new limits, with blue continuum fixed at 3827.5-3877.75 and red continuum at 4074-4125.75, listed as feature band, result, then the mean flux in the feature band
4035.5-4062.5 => -4.19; 13.8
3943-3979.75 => 4.27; 10.5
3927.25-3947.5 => 0.44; 11.7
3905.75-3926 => -2.55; 13.4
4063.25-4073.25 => -1.05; 13.2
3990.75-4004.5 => -1.25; 13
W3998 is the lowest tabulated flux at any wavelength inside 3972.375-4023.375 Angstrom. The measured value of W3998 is 8.609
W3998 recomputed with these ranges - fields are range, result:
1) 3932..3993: 6.7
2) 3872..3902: 7.676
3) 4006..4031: 12.85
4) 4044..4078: 12.18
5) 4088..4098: 10.71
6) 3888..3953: 8.485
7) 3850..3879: 11.19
